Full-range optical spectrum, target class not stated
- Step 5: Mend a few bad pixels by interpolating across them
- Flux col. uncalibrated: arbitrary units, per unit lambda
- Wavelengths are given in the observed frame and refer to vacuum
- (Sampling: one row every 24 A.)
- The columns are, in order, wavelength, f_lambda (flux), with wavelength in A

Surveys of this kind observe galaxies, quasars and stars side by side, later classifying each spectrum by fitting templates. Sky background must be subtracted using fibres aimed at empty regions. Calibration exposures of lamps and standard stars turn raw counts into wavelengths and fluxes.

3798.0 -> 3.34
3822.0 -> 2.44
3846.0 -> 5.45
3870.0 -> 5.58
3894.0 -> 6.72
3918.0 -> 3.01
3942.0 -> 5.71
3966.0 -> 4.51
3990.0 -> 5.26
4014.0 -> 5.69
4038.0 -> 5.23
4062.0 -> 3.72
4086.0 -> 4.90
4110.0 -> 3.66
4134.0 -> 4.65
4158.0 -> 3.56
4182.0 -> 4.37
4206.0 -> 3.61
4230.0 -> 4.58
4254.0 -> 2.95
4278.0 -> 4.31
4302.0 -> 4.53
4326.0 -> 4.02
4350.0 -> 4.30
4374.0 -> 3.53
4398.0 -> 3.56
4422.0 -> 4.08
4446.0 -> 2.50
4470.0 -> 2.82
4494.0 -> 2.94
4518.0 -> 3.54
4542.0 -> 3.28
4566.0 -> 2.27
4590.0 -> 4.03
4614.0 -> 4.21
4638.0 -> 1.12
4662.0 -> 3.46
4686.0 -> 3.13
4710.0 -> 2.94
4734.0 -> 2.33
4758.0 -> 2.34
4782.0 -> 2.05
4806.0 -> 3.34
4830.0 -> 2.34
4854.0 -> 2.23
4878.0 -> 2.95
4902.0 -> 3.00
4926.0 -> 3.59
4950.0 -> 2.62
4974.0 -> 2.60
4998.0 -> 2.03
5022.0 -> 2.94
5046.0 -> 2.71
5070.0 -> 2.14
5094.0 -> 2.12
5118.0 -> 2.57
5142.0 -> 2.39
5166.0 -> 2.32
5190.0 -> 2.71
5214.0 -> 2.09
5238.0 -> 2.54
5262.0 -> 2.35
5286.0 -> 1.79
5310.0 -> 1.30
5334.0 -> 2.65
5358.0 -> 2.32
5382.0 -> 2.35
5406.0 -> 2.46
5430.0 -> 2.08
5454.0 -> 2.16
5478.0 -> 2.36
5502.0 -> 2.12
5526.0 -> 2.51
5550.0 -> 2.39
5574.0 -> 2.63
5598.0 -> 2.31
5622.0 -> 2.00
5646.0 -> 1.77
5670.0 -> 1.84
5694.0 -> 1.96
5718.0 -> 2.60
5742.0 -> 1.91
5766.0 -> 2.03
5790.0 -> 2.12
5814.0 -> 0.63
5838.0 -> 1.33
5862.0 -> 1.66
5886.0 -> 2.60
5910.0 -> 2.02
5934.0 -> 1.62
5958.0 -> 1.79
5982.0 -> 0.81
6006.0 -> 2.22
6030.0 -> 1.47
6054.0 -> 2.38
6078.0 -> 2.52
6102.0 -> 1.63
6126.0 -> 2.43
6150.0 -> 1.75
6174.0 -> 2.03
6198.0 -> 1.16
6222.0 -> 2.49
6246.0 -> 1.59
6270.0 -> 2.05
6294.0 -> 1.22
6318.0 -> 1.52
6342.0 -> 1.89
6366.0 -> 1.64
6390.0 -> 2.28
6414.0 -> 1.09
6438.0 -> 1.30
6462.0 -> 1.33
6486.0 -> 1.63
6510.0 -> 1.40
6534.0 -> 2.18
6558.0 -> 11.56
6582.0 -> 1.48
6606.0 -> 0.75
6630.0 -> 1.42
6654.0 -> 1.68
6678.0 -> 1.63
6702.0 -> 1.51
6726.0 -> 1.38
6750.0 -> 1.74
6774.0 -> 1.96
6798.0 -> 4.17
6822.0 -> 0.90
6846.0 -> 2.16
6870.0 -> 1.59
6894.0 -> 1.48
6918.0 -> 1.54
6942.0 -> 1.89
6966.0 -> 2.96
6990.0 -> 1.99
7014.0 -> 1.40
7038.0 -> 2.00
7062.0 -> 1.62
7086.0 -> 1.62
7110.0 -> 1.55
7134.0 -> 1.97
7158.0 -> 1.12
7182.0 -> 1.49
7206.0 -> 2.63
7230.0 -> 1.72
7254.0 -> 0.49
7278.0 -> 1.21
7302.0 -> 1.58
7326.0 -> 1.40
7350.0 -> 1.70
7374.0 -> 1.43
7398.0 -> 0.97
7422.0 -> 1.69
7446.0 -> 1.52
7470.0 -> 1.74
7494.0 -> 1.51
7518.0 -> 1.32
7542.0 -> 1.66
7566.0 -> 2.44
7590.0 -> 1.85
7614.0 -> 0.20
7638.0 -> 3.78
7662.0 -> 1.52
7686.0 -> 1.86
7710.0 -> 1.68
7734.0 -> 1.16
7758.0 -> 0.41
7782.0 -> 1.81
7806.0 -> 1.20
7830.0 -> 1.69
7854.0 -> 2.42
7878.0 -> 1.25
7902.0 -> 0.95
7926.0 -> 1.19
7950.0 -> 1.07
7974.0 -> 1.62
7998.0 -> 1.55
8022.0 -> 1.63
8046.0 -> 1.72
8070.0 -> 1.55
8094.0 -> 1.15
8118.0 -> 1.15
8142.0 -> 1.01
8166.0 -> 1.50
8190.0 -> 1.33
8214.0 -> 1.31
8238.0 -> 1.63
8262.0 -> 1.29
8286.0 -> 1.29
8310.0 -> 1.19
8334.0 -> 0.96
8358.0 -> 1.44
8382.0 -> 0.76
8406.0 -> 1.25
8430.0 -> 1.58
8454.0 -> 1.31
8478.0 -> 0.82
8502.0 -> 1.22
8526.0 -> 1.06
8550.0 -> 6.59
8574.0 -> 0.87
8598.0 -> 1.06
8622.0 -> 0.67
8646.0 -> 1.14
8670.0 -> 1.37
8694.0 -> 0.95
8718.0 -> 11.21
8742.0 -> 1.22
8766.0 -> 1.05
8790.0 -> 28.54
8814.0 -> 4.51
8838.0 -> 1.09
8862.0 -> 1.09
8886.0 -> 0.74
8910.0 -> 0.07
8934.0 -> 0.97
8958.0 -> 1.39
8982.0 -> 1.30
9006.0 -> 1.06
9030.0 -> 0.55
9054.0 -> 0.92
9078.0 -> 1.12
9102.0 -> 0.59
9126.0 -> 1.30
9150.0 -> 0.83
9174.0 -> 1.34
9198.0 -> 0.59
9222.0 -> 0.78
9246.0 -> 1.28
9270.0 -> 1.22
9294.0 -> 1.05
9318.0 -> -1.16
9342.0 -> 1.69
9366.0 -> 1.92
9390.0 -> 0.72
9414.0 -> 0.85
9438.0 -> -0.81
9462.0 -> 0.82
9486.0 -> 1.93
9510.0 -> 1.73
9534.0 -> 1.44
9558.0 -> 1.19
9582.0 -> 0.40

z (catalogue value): 0.757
